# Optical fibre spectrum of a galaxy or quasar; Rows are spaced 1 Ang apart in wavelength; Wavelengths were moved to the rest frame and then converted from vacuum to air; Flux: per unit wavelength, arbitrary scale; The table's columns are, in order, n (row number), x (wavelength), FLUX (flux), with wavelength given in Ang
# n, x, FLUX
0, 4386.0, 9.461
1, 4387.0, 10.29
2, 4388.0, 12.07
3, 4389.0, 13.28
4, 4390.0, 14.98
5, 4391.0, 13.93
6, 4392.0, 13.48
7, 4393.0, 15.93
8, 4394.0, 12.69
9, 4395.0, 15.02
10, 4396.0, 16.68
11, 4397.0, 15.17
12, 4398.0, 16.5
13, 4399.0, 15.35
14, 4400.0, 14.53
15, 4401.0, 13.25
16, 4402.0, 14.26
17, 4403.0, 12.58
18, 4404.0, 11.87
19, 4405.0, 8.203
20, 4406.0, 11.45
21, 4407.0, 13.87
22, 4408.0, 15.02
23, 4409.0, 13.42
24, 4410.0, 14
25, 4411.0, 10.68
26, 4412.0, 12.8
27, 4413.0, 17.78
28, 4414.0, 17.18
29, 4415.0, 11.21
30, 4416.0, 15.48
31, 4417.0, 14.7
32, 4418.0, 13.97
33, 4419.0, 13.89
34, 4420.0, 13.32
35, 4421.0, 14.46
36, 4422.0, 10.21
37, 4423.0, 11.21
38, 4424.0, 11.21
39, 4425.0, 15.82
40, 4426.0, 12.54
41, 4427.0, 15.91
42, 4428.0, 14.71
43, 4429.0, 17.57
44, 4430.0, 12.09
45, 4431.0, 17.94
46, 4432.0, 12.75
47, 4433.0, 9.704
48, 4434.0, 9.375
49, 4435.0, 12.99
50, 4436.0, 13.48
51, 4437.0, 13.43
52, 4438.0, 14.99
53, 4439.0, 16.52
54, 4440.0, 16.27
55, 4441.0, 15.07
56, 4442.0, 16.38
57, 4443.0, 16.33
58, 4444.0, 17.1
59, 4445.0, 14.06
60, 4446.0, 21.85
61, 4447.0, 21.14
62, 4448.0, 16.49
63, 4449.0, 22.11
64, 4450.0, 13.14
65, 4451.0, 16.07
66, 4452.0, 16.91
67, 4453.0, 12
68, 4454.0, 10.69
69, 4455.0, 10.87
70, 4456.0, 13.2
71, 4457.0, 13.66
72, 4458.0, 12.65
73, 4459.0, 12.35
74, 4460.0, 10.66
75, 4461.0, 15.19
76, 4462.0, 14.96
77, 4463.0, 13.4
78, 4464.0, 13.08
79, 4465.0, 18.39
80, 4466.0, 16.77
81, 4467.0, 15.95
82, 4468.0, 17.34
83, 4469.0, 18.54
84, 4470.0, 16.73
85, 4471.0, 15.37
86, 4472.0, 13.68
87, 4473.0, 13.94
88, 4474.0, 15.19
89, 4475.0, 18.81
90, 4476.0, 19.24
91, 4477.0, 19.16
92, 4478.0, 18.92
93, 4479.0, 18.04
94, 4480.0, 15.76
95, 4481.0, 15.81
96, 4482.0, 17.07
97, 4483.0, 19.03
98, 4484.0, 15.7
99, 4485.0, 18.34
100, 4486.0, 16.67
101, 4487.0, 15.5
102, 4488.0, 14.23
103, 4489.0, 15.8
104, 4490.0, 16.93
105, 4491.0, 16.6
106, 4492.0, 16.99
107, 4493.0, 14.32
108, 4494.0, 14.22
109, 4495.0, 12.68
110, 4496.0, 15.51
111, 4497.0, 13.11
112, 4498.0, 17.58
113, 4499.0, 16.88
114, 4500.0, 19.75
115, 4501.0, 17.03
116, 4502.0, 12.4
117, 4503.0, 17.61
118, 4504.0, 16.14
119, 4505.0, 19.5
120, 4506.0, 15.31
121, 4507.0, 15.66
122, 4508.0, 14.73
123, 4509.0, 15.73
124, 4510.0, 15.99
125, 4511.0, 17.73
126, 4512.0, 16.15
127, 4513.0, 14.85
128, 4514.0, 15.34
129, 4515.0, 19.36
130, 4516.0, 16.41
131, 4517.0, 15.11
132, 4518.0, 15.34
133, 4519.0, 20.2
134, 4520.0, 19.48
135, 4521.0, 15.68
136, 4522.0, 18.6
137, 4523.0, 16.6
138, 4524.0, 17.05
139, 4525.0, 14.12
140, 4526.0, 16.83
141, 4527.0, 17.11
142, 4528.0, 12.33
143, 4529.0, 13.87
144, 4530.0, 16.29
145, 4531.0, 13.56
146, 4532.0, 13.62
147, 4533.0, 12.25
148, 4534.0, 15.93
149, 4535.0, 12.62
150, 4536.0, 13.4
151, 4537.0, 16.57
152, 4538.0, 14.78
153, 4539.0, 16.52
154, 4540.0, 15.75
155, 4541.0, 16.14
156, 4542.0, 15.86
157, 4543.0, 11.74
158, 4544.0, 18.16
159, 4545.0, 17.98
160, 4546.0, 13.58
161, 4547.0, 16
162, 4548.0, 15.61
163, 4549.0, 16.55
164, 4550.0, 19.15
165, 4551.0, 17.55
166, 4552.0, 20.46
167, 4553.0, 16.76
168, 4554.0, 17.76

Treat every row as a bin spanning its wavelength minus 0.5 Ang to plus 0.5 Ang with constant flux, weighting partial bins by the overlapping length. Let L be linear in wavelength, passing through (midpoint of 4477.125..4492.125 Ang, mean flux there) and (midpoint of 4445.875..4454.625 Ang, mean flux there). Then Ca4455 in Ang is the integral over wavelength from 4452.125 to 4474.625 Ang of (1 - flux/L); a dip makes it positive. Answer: 3.0 Ang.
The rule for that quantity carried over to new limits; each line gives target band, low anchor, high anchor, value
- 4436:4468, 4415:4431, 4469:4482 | 0.5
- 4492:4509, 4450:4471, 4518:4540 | -0.8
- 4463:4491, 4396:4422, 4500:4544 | -3.0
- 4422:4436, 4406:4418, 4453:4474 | 0.9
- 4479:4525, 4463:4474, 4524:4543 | -3.1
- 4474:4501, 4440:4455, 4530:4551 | -1.3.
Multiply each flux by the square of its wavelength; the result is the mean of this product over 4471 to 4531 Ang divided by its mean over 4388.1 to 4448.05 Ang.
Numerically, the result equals 1.19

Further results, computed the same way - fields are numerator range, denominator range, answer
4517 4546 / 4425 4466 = 1.10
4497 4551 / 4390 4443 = 1.20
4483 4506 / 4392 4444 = 1.19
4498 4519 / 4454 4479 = 1.10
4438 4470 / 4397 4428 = 1.16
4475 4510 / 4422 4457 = 1.15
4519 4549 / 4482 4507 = 0.98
